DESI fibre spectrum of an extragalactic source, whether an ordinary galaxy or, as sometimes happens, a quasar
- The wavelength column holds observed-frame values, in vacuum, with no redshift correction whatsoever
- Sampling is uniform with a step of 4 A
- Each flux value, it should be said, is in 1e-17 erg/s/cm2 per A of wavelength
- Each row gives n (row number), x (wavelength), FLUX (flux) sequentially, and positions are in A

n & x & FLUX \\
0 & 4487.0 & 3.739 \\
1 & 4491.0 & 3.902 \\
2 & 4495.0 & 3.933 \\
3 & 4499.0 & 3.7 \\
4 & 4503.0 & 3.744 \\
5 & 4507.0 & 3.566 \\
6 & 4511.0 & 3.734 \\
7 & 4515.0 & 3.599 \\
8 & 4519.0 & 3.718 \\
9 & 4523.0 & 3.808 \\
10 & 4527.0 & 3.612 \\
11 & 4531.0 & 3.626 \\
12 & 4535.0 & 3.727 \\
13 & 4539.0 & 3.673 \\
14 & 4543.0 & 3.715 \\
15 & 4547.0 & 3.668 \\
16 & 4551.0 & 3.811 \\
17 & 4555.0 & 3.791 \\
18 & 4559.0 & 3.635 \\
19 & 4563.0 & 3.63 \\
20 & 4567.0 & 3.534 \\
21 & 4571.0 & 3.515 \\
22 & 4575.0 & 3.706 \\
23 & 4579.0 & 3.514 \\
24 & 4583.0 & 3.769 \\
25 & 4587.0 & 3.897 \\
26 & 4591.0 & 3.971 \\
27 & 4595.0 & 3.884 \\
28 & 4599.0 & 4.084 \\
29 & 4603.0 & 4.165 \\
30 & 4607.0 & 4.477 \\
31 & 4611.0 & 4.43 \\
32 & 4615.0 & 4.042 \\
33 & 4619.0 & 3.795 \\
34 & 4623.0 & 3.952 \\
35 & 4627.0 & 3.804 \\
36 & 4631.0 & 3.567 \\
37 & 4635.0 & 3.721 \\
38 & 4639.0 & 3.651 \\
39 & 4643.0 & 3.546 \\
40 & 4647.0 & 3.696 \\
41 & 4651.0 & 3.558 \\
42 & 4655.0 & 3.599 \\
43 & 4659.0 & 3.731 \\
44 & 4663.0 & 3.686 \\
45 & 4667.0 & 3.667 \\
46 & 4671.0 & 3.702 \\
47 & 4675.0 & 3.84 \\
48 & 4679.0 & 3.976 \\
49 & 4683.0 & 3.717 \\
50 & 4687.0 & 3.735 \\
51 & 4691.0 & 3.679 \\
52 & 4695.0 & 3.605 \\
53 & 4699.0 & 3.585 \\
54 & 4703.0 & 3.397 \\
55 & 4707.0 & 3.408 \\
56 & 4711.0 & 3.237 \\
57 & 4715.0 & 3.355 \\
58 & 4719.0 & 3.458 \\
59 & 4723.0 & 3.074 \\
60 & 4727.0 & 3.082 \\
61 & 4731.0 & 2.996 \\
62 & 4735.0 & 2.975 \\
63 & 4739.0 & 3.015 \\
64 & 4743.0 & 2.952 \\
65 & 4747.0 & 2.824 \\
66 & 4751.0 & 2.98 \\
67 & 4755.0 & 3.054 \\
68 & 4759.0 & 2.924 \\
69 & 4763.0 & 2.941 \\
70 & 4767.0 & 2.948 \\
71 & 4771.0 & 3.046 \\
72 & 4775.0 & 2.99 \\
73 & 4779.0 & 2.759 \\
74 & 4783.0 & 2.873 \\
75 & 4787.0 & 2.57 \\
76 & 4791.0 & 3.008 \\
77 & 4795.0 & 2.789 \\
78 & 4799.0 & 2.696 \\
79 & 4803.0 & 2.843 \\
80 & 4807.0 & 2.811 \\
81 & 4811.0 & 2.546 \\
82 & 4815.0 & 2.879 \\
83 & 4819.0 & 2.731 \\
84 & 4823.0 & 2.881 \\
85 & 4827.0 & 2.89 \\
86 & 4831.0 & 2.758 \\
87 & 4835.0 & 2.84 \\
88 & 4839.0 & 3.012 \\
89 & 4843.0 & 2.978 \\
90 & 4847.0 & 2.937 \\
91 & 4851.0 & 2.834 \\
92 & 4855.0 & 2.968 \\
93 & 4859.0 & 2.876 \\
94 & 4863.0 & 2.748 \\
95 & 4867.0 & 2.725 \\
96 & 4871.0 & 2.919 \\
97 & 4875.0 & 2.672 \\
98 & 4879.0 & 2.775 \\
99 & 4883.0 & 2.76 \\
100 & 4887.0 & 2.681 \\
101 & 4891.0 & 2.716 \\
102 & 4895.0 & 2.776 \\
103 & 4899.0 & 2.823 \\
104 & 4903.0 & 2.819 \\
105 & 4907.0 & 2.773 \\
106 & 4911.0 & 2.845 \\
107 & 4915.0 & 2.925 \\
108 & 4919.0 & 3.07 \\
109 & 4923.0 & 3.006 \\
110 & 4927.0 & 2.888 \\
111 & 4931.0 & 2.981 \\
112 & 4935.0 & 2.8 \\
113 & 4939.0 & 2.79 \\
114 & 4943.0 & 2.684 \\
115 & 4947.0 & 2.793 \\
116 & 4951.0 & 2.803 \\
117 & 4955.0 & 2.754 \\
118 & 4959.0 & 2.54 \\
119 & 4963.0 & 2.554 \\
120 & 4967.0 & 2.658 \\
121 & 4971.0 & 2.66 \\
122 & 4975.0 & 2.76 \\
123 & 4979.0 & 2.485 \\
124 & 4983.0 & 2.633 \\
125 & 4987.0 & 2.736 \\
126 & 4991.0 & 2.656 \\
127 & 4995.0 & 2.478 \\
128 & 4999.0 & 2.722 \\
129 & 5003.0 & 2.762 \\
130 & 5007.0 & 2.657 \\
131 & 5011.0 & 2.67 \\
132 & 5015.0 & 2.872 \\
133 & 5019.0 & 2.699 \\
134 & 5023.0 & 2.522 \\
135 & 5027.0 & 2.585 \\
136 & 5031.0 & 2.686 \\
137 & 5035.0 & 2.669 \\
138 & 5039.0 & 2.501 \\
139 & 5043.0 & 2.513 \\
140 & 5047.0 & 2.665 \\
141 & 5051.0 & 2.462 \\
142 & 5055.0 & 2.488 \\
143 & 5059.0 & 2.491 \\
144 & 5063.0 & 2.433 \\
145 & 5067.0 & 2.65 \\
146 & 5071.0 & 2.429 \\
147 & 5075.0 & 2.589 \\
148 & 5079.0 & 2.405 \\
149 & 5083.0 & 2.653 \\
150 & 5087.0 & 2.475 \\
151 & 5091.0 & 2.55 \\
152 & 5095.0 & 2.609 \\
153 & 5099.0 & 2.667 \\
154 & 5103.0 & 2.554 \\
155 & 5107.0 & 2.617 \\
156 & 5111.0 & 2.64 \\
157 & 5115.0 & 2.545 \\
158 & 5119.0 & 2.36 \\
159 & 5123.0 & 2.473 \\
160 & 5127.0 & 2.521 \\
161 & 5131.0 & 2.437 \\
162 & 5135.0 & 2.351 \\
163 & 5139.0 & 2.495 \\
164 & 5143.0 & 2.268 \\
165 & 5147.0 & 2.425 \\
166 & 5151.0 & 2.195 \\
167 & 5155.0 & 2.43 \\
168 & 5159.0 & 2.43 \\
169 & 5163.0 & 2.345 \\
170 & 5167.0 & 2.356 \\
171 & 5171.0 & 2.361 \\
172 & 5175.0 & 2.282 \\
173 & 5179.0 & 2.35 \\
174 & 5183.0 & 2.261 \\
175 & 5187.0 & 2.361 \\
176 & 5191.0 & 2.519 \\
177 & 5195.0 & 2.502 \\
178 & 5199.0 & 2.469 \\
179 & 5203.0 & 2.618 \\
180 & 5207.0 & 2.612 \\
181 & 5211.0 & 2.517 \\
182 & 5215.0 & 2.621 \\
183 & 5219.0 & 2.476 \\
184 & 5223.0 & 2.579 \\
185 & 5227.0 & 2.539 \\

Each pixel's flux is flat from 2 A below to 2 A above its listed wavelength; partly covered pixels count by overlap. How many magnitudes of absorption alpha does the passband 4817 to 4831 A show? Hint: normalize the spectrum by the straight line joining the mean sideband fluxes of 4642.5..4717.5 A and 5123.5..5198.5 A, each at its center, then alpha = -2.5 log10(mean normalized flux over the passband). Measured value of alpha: 0.15 mag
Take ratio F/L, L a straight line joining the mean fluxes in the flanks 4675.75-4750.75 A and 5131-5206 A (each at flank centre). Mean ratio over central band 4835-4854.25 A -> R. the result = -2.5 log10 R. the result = 0.05 mag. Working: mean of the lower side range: 3.34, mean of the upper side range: 2.39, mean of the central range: 2.93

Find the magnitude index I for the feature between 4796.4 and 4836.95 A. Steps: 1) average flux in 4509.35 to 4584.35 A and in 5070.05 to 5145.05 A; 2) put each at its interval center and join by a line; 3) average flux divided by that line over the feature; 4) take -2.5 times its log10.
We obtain 0.12 mag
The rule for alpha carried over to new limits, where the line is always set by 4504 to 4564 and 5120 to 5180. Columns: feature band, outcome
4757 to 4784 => 0.09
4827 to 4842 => 0.06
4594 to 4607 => -0.16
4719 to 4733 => 0.06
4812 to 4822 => 0.11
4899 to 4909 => 0.04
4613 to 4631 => -0.11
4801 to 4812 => 0.13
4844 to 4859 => 0.04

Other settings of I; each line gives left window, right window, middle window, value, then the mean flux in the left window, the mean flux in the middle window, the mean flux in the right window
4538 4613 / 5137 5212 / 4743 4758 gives 0.16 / 3.84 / 2.95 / 2.41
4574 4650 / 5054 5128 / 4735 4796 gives 0.18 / 3.88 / 2.92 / 2.53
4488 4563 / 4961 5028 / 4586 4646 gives -0.12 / 3.72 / 3.93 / 2.65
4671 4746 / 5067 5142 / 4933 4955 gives 0.04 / 3.39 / 2.77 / 2.52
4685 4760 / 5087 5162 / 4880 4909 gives 0.05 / 3.23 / 2.76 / 2.47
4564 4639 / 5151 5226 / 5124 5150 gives 0.07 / 3.87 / 2.41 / 2.44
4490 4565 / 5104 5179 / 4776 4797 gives 0.13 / 3.71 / 2.81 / 2.42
